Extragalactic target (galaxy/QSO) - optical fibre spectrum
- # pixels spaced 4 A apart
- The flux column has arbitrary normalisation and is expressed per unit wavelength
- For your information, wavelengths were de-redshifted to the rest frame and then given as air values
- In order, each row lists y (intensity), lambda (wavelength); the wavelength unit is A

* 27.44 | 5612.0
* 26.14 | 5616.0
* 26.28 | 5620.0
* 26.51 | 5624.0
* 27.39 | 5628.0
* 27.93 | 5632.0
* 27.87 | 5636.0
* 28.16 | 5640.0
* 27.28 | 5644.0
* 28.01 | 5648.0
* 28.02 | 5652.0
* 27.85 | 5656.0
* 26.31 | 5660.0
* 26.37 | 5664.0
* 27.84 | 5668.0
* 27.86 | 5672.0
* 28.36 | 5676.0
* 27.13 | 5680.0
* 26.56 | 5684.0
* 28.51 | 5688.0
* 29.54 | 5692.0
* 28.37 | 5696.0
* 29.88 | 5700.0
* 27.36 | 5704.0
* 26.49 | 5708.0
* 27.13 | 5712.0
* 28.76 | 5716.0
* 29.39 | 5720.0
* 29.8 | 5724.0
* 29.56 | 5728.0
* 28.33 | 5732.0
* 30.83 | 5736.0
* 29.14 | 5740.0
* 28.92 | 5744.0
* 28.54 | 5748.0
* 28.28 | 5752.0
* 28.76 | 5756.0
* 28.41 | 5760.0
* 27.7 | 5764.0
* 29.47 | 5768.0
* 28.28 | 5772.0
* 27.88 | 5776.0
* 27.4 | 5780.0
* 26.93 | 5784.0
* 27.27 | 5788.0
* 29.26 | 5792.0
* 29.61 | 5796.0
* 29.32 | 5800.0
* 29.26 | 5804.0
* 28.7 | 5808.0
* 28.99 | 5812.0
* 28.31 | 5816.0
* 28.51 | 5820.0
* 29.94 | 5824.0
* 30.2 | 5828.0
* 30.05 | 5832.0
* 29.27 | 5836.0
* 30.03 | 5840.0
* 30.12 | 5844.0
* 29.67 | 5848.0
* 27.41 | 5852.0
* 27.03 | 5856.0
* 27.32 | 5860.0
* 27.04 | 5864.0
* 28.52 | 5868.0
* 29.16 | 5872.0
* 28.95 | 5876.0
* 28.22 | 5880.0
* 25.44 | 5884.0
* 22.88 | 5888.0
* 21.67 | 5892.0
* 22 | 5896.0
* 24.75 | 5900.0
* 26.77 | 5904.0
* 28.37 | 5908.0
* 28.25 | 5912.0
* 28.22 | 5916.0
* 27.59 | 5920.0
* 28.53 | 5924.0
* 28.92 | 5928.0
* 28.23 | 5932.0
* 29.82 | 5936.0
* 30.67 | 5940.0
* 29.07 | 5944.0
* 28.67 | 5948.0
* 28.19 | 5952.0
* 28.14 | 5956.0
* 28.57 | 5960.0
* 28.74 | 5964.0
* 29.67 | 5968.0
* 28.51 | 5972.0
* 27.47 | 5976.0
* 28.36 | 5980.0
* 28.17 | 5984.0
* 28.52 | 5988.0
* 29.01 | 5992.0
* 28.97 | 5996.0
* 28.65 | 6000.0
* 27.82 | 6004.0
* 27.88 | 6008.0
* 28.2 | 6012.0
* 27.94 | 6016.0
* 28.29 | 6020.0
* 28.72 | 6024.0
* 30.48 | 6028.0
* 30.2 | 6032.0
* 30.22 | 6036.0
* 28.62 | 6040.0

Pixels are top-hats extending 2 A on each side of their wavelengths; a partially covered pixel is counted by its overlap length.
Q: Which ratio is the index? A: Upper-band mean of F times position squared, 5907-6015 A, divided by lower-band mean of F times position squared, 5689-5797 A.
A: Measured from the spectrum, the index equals 1.1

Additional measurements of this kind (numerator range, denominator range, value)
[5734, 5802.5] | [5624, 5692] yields 1.08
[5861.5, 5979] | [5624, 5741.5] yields 1.07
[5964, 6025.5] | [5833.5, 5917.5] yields 1.09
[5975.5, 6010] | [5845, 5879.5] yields 1.05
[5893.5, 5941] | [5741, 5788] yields 1.03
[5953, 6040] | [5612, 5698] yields 1.17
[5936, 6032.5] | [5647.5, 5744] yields 1.12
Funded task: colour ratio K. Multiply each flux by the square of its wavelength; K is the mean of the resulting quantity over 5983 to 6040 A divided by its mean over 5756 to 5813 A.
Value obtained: 1.09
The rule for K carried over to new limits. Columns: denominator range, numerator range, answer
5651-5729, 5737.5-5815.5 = 1.05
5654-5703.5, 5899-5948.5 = 1.11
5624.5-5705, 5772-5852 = 1.10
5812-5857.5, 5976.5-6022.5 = 1.03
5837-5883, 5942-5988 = 1.04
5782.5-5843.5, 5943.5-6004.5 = 1.04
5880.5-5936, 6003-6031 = 1.12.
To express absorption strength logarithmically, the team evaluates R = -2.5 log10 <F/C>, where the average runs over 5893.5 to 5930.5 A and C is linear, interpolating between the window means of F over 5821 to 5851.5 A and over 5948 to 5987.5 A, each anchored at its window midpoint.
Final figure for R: 0.08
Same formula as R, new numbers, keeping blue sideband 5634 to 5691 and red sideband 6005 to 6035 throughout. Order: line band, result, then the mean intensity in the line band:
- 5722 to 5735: -0.06 mag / 29.4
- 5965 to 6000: 0.00 mag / 28.6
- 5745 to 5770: -0.02 mag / 28.5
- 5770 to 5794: 0.01 mag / 27.8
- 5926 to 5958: -0.02 mag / 29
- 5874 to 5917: 0.10 mag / 25.9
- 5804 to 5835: -0.04 mag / 29.2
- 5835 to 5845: -0.06 mag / 29.8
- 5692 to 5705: -0.04 mag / 28.8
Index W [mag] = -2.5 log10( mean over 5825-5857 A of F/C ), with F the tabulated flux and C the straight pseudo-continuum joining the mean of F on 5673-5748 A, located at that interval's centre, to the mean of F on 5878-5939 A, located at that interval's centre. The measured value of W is -0.08 mag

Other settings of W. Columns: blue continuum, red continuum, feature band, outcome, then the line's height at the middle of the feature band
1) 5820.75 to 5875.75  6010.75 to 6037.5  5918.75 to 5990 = 0.01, 29.1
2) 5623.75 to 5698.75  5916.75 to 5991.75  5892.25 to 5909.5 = 0.14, 28.5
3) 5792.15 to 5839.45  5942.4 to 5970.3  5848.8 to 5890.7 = 0.07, 29.1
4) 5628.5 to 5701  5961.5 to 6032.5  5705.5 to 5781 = -0.02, 28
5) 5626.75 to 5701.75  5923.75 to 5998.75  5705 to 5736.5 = -0.02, 28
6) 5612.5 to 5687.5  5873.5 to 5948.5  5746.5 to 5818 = -0.05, 27.3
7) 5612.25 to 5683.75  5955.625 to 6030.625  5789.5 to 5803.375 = -0.05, 27.9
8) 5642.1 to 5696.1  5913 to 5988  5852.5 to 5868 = 0.04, 28.3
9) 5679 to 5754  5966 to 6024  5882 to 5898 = 0.23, 28.5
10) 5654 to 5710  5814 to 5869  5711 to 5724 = -0.03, 28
